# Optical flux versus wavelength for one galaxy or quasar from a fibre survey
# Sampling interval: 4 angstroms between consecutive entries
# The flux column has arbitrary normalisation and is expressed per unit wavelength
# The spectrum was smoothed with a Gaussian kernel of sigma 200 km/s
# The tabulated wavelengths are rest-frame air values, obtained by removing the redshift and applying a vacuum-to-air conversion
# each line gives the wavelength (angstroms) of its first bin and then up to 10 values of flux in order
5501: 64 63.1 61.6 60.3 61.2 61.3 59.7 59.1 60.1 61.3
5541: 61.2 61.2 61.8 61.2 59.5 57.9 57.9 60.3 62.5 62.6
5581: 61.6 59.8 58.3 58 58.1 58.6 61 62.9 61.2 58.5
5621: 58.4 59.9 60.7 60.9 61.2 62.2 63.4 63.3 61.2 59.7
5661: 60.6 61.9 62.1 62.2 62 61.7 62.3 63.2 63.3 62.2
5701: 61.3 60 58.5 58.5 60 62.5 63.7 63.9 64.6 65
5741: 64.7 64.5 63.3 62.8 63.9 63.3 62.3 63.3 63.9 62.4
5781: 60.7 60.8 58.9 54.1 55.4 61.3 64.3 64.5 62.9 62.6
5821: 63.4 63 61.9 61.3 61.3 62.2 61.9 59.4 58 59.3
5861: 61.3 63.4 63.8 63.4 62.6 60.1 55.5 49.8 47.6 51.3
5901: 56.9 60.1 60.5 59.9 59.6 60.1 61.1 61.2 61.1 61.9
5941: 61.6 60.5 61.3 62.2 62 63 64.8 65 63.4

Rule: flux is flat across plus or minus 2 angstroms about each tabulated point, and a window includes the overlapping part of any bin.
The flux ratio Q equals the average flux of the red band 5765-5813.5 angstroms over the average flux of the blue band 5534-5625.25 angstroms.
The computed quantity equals 1.0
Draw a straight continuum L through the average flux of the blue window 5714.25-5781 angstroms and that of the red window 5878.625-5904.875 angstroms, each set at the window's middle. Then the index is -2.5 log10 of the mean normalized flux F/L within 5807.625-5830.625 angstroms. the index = -0.08 mag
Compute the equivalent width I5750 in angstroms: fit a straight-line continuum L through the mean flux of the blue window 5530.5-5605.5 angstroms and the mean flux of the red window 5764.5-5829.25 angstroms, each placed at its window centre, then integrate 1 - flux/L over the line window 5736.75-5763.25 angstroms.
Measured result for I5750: -1.14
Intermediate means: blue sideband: 60.1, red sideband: 61.5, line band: 63.8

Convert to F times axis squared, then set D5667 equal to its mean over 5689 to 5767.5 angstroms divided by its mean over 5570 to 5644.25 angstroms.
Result 1.1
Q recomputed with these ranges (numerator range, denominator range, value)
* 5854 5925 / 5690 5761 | 0.94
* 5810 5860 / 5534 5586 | 1.01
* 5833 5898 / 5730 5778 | 0.93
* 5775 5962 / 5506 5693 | 0.99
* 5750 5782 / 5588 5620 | 1.06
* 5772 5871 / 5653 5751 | 0.99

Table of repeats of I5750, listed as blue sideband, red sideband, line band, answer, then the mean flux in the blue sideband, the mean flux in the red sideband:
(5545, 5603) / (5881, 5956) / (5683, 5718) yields -1.0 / 59.9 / 58.5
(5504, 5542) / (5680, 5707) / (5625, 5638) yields 0.2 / 60.8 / 62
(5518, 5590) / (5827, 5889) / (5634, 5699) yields -1.6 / 60.4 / 60.7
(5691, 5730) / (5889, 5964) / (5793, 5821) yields -0.4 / 61.3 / 59.4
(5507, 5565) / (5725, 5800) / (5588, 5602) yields 0.6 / 60.4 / 62.1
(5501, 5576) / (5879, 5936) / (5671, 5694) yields -1.1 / 60.7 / 57.6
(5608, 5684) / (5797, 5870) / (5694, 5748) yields -0.7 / 61.3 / 61.8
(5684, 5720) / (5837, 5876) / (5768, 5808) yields 0.5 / 61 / 61.4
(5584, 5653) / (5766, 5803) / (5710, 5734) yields -0.7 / 60.4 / 60.1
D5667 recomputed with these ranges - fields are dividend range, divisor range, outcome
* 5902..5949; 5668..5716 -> 1.07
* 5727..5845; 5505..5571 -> 1.12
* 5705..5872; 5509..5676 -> 1.09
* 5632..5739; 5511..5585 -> 1.07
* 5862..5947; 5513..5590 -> 1.11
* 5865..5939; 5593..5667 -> 1.07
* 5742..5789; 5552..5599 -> 1.12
